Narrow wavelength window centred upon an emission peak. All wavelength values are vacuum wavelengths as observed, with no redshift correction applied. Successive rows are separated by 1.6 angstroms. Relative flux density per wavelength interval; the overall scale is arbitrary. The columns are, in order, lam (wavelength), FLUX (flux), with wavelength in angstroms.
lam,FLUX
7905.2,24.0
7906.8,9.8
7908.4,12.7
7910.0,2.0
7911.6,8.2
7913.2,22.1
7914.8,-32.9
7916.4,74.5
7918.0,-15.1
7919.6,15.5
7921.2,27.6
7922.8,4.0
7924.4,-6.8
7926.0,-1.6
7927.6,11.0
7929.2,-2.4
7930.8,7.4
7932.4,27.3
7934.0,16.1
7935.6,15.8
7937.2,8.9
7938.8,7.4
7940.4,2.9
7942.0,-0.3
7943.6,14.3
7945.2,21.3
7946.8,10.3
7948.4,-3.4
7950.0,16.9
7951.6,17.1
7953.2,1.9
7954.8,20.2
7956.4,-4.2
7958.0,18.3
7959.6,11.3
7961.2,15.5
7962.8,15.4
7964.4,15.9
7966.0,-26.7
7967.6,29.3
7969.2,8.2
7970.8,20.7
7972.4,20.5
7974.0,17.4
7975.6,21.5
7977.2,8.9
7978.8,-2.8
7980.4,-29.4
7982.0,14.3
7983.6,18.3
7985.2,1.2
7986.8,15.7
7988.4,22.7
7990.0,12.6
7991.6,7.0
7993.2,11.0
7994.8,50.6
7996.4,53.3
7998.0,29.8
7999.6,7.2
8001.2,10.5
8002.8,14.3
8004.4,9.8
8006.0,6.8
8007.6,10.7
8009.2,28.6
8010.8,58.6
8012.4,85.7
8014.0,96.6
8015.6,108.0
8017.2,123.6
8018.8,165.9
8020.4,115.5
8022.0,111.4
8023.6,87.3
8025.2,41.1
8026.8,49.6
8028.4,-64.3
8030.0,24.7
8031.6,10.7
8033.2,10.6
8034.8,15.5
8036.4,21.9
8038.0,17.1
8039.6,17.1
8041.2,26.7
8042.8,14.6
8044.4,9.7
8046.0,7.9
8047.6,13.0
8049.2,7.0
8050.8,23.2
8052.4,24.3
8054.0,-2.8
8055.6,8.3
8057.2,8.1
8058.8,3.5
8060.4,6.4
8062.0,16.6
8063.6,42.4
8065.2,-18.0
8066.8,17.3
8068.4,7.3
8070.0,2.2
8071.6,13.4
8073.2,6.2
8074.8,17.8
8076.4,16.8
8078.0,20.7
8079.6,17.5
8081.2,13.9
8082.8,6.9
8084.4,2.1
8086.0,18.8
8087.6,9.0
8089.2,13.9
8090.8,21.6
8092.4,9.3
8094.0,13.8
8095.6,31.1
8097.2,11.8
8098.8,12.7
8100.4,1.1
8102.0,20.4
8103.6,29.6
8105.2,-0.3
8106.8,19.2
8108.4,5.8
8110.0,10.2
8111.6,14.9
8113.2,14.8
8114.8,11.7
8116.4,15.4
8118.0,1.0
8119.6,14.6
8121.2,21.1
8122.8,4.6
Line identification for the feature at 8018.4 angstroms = [O II]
